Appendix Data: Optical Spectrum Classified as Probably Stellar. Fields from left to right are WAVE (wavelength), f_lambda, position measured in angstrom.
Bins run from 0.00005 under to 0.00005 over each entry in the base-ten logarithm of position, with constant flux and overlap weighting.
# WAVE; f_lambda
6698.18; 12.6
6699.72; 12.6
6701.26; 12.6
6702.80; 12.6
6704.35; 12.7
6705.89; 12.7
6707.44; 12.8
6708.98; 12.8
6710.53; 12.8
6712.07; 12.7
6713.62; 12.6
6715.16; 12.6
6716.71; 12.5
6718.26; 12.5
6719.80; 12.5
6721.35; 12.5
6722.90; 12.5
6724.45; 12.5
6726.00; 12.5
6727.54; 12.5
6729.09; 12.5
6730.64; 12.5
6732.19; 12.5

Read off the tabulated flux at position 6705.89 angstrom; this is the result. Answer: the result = 12.7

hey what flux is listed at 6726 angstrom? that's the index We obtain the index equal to 12.5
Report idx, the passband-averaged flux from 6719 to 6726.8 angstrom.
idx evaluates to 12.5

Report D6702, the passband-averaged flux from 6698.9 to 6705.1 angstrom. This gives 12.6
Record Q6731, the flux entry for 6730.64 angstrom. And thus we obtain 12.5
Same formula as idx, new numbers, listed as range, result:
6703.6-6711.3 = 12.8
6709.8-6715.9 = 12.7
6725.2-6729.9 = 12.5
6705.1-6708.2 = 12.7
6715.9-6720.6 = 12.5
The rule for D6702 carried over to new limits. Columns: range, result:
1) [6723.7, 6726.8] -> 12.5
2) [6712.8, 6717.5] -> 12.6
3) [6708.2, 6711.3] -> 12.8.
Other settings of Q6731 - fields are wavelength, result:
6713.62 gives 12.6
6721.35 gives 12.5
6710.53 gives 12.8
